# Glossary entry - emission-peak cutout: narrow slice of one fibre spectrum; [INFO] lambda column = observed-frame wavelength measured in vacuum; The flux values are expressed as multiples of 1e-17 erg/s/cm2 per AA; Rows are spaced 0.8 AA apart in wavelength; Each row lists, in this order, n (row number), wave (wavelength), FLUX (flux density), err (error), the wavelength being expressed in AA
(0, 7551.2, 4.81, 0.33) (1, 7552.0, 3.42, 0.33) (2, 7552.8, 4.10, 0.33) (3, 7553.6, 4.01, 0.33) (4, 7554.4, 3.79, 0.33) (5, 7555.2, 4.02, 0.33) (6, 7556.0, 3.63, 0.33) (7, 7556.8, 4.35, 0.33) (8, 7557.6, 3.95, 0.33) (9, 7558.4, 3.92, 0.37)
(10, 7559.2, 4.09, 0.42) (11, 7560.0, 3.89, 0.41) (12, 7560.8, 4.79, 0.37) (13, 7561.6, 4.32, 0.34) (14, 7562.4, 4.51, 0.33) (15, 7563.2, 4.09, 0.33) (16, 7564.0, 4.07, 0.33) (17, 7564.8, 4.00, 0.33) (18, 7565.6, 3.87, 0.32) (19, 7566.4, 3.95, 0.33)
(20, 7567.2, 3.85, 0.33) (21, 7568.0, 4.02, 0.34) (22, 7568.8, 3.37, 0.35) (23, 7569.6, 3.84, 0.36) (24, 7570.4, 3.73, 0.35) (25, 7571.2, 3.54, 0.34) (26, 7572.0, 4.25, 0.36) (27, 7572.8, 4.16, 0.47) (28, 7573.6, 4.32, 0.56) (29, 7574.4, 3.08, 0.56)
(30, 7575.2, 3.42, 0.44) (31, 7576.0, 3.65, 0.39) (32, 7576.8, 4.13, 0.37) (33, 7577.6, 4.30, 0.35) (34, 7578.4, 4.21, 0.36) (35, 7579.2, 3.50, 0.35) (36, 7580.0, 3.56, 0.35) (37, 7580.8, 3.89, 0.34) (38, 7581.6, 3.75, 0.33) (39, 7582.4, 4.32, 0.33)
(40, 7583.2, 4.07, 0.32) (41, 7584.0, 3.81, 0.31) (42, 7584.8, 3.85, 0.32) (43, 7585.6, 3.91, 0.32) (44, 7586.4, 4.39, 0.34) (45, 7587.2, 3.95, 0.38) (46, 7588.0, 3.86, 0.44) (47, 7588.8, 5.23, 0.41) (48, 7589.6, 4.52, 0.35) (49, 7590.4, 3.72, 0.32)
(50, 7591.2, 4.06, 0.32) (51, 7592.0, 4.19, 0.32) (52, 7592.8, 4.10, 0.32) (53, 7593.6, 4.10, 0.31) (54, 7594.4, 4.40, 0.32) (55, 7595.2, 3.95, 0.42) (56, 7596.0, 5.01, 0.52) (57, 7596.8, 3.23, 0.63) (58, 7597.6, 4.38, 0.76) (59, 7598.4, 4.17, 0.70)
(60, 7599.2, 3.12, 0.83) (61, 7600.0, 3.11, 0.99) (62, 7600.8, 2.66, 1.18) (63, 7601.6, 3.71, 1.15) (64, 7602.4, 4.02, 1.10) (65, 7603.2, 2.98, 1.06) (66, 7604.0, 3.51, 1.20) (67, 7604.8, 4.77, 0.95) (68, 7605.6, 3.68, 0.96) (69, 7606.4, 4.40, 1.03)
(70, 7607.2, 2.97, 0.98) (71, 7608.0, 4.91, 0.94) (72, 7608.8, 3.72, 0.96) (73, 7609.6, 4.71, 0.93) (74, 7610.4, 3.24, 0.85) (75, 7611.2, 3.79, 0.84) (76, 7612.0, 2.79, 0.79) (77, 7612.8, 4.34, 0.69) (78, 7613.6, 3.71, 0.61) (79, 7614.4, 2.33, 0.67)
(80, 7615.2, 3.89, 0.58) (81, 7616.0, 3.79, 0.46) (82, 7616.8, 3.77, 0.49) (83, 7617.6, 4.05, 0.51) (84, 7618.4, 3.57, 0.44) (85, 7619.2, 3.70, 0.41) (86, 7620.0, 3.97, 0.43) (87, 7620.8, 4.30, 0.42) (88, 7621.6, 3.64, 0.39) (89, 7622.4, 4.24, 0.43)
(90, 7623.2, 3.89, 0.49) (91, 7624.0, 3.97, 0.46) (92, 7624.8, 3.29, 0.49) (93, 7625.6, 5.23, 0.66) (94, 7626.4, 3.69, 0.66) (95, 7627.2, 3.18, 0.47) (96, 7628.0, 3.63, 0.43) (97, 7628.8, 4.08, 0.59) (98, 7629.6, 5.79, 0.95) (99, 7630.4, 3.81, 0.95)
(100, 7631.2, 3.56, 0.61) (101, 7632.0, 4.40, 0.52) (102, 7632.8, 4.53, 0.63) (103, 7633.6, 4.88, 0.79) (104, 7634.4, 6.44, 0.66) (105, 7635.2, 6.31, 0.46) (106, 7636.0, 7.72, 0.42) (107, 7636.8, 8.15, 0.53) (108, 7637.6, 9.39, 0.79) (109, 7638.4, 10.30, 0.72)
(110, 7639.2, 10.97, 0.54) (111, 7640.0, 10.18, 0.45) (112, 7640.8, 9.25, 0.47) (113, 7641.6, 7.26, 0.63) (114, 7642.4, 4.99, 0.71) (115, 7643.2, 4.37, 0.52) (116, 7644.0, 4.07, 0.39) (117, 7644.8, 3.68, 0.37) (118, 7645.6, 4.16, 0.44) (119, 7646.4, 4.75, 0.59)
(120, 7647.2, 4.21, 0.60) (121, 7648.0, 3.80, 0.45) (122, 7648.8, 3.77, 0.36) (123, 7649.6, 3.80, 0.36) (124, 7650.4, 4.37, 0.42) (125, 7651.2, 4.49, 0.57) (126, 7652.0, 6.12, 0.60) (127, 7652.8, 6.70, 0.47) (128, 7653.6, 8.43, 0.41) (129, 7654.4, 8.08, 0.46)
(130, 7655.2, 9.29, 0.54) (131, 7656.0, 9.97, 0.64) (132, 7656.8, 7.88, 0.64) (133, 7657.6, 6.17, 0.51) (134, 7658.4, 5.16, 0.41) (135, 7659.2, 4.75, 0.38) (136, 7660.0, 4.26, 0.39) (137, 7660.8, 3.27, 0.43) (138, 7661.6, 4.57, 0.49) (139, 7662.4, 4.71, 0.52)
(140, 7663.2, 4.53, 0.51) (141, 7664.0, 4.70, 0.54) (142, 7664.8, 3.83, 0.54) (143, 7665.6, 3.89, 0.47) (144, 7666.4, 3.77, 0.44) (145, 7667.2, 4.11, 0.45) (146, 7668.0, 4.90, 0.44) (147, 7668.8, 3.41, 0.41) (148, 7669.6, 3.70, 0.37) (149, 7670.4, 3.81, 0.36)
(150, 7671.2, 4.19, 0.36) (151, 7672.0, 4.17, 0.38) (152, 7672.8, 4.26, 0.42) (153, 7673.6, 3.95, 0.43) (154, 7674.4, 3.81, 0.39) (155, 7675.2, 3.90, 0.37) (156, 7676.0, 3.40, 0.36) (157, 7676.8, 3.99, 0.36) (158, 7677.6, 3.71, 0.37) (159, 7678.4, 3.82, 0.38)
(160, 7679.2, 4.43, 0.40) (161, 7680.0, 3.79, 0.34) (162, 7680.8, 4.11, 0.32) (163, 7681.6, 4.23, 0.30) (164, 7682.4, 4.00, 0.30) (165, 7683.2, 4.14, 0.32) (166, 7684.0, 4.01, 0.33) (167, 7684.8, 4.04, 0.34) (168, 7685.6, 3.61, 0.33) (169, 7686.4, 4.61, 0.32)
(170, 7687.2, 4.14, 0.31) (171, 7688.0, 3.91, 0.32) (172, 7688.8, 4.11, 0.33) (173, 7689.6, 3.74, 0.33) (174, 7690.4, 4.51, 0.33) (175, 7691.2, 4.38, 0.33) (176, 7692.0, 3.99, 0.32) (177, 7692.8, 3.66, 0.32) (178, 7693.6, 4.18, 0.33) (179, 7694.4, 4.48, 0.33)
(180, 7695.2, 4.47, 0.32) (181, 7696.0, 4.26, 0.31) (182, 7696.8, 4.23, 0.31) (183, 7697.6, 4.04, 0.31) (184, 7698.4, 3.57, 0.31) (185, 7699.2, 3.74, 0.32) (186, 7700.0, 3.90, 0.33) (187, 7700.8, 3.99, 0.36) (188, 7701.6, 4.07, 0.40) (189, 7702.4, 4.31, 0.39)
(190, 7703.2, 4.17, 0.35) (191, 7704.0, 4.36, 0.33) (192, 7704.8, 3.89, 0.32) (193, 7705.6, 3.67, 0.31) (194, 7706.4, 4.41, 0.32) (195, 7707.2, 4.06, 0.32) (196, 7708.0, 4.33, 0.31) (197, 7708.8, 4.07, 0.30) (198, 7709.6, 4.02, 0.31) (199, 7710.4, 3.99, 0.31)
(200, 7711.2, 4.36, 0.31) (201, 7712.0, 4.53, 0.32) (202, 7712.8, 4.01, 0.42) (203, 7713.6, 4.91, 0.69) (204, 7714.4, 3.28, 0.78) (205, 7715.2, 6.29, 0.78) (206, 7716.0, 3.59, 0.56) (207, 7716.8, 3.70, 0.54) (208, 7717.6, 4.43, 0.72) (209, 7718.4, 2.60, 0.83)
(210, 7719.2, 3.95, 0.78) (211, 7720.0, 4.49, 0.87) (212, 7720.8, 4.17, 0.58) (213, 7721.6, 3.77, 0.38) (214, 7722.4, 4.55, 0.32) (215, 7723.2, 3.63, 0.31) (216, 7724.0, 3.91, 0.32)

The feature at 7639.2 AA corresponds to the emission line [S II]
